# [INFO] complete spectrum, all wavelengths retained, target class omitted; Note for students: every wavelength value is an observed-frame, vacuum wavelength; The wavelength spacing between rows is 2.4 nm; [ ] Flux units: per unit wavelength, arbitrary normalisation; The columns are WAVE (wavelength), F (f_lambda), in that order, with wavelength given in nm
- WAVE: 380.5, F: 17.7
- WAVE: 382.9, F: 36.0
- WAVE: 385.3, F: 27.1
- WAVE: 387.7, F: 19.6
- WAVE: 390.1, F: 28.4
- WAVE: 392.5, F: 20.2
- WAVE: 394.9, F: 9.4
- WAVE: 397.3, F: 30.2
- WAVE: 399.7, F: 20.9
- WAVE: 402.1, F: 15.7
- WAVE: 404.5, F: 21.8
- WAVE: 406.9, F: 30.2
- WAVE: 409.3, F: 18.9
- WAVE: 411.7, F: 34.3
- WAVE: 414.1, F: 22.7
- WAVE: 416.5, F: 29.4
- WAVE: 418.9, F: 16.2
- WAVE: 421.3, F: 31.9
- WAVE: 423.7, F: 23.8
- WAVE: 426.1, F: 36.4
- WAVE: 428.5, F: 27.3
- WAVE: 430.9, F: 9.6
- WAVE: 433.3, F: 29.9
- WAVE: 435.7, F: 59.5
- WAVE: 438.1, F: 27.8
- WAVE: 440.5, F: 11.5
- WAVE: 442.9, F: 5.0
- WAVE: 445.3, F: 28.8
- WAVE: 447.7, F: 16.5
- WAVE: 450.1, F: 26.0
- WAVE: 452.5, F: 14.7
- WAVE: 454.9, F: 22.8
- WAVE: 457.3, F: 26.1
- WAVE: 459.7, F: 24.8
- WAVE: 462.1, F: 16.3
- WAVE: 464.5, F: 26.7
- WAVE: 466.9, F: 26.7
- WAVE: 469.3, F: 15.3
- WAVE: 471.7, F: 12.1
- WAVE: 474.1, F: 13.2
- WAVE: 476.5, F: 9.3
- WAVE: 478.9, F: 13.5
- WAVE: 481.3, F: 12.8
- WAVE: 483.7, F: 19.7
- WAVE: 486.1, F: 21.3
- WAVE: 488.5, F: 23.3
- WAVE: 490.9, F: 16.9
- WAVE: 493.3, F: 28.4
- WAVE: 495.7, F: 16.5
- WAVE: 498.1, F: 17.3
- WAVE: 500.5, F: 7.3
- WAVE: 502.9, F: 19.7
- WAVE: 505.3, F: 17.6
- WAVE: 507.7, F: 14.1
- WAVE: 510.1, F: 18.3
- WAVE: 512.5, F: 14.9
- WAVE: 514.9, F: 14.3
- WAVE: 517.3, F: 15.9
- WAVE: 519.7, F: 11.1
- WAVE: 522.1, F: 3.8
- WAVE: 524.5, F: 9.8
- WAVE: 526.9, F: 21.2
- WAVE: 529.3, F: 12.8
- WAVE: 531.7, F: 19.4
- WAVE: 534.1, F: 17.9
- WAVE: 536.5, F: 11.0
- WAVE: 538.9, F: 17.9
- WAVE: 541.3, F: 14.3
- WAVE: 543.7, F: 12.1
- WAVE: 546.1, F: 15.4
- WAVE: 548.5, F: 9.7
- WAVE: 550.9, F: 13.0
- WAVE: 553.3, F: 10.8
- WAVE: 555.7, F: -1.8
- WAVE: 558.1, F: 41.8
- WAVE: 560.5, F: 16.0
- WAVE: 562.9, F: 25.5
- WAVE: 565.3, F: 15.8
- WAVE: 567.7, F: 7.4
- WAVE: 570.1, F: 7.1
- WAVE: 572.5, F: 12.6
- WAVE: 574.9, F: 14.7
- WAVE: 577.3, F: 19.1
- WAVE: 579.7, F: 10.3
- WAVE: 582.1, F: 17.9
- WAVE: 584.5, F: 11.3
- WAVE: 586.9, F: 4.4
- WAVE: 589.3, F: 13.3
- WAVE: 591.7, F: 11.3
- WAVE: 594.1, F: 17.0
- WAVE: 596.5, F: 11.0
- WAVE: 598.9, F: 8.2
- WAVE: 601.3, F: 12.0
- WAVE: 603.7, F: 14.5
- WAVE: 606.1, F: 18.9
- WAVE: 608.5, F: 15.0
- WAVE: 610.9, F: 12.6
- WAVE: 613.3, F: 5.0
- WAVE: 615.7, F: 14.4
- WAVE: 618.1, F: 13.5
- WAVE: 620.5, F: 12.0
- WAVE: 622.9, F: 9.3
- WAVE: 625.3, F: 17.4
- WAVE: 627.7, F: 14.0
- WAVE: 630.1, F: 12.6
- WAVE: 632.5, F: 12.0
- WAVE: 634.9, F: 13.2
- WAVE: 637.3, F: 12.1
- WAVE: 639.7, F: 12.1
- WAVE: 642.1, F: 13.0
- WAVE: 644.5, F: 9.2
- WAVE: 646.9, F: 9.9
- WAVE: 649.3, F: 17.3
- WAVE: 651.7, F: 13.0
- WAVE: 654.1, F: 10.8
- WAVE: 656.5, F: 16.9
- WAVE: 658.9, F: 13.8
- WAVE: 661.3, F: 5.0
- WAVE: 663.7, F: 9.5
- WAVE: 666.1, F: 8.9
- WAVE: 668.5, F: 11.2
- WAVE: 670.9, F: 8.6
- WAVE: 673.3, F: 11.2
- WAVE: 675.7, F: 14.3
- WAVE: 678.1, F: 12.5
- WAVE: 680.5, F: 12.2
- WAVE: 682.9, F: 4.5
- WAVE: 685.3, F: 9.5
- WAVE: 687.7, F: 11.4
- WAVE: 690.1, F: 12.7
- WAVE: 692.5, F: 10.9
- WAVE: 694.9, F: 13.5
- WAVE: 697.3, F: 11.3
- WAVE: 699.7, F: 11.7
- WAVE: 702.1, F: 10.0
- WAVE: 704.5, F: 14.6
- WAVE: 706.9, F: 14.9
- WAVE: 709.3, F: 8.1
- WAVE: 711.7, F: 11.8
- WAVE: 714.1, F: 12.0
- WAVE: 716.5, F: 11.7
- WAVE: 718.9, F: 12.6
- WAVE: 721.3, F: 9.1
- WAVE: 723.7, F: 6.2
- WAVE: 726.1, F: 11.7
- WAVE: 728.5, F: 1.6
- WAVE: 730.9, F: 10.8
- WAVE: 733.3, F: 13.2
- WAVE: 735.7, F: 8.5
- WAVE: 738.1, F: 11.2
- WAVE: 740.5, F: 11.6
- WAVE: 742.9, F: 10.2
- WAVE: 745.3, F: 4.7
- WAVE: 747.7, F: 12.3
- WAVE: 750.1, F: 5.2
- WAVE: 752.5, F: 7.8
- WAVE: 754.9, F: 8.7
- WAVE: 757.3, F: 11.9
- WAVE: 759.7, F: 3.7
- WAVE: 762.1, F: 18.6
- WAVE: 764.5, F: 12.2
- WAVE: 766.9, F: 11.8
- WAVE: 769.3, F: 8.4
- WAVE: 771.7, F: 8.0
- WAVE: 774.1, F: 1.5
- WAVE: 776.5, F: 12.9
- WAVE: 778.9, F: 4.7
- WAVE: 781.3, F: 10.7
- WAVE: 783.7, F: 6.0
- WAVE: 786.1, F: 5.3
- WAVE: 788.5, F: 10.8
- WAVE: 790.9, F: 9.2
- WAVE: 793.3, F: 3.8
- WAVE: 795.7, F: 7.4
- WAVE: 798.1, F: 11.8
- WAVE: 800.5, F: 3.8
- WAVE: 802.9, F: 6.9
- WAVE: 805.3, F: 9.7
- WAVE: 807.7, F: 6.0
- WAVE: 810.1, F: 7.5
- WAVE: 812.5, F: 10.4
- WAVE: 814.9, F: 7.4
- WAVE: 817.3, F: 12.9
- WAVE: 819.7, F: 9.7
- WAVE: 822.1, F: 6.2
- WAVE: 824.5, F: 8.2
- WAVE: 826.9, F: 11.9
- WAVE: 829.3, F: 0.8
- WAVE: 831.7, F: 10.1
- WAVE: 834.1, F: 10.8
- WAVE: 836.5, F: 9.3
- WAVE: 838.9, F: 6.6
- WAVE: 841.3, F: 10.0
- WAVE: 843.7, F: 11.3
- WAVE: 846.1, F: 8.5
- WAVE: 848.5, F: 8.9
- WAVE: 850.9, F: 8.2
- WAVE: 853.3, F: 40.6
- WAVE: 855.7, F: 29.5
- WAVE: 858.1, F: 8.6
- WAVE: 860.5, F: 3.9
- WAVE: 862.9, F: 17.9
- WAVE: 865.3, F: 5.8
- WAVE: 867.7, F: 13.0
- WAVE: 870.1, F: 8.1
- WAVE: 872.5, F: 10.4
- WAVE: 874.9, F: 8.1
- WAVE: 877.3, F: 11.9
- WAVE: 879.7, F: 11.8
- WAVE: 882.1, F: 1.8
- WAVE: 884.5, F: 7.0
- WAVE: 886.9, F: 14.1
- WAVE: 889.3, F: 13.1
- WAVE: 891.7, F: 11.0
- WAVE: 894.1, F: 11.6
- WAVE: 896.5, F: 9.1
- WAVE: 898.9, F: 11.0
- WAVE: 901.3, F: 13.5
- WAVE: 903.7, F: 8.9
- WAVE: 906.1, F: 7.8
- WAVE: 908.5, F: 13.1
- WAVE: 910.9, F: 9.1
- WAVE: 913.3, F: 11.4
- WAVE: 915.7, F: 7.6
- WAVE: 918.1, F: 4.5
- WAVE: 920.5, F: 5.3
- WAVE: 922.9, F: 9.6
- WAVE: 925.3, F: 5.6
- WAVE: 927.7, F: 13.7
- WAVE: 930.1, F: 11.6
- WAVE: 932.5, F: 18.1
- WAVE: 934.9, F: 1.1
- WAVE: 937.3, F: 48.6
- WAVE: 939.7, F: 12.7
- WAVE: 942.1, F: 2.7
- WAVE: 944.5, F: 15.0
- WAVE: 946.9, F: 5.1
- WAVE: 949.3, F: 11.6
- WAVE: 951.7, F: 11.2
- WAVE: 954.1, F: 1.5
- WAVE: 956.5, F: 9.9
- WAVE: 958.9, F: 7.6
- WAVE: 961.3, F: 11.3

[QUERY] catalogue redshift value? 1.29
